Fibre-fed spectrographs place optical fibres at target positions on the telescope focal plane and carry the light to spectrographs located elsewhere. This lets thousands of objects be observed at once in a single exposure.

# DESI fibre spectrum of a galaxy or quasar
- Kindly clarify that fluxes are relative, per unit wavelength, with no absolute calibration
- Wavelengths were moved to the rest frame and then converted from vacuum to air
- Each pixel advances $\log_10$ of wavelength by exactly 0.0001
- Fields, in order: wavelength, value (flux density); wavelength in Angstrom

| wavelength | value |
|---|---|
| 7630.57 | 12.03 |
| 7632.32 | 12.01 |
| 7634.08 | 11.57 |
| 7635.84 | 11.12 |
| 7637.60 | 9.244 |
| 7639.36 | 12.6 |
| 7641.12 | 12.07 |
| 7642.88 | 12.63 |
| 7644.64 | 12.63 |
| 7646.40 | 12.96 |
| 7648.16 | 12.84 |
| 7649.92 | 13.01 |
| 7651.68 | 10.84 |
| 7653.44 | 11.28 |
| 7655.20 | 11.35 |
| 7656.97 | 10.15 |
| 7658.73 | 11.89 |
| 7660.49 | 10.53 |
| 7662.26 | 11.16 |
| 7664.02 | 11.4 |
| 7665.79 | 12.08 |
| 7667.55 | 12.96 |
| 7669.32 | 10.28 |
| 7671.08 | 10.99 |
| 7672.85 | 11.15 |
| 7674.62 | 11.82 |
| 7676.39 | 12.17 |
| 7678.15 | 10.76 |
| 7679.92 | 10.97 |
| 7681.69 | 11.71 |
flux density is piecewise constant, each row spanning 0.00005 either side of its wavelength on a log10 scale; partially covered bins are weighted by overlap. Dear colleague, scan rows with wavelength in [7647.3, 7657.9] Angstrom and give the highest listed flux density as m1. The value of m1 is 13.01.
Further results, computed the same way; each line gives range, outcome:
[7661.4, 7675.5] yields 12.96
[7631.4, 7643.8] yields 12.63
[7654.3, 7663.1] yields 11.89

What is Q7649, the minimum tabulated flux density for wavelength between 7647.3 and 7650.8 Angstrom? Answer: 12.84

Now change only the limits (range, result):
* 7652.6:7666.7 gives 10.15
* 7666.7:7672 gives 10.28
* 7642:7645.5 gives 12.63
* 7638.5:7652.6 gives 10.84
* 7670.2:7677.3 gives 10.99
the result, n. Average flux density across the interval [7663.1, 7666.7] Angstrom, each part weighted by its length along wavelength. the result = 11.8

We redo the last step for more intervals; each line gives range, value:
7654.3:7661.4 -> 11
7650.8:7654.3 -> 11.1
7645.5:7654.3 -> 12.2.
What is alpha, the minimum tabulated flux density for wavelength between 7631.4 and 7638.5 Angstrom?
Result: 9.244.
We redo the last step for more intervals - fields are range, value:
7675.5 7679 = 10.76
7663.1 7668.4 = 11.4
